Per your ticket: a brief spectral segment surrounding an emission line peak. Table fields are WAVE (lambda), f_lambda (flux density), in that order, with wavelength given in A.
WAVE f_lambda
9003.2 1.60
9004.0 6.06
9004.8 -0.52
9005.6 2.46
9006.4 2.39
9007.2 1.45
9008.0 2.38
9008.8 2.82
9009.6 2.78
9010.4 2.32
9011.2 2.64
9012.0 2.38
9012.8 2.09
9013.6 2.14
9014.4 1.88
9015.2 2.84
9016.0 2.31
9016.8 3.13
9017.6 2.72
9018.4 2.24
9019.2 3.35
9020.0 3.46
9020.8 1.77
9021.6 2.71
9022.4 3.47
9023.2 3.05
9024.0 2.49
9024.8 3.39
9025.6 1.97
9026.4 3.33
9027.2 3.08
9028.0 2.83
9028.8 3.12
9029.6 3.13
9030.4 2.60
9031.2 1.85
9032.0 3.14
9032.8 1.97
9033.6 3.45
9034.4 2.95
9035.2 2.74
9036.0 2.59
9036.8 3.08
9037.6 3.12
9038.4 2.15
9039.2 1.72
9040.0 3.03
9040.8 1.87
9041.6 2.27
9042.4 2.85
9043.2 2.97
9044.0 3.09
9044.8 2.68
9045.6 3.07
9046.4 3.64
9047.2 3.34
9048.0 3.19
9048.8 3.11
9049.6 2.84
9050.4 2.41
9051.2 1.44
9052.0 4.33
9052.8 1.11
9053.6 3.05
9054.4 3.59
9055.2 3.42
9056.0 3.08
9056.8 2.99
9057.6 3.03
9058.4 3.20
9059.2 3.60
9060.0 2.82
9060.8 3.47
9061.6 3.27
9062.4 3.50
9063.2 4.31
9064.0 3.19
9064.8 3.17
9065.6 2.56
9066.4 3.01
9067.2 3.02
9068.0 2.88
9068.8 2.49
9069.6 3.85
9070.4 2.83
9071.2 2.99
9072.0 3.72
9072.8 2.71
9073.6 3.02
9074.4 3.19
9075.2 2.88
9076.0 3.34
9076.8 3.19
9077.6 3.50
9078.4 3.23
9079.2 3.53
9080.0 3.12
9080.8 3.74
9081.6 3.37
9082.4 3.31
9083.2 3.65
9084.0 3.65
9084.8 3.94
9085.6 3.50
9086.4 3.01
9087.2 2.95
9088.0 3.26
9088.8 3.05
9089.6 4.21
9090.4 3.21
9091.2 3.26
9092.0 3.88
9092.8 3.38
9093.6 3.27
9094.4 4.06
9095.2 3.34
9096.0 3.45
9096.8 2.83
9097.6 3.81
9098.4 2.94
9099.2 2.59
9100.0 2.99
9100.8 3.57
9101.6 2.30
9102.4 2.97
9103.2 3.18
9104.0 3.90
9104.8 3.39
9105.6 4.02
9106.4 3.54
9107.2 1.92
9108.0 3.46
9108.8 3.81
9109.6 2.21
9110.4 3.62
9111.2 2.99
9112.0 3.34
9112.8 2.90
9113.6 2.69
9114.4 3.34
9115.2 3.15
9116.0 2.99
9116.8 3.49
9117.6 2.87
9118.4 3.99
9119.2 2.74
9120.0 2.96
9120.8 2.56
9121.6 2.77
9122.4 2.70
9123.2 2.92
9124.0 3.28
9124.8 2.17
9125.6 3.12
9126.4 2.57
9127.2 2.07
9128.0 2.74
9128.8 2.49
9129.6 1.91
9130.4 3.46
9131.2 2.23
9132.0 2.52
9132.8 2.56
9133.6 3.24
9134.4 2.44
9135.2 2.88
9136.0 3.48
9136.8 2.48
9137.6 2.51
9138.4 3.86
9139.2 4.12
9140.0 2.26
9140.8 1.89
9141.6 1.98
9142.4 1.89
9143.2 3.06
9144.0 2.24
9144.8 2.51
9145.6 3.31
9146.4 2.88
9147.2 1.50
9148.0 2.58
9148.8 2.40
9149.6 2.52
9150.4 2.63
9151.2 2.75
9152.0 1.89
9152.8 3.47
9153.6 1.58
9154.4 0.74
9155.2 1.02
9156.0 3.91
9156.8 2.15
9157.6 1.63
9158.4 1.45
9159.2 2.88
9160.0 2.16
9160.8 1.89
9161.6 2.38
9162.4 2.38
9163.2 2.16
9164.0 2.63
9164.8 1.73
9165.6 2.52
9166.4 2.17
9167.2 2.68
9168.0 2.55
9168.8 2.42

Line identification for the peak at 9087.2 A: Mg II 2798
